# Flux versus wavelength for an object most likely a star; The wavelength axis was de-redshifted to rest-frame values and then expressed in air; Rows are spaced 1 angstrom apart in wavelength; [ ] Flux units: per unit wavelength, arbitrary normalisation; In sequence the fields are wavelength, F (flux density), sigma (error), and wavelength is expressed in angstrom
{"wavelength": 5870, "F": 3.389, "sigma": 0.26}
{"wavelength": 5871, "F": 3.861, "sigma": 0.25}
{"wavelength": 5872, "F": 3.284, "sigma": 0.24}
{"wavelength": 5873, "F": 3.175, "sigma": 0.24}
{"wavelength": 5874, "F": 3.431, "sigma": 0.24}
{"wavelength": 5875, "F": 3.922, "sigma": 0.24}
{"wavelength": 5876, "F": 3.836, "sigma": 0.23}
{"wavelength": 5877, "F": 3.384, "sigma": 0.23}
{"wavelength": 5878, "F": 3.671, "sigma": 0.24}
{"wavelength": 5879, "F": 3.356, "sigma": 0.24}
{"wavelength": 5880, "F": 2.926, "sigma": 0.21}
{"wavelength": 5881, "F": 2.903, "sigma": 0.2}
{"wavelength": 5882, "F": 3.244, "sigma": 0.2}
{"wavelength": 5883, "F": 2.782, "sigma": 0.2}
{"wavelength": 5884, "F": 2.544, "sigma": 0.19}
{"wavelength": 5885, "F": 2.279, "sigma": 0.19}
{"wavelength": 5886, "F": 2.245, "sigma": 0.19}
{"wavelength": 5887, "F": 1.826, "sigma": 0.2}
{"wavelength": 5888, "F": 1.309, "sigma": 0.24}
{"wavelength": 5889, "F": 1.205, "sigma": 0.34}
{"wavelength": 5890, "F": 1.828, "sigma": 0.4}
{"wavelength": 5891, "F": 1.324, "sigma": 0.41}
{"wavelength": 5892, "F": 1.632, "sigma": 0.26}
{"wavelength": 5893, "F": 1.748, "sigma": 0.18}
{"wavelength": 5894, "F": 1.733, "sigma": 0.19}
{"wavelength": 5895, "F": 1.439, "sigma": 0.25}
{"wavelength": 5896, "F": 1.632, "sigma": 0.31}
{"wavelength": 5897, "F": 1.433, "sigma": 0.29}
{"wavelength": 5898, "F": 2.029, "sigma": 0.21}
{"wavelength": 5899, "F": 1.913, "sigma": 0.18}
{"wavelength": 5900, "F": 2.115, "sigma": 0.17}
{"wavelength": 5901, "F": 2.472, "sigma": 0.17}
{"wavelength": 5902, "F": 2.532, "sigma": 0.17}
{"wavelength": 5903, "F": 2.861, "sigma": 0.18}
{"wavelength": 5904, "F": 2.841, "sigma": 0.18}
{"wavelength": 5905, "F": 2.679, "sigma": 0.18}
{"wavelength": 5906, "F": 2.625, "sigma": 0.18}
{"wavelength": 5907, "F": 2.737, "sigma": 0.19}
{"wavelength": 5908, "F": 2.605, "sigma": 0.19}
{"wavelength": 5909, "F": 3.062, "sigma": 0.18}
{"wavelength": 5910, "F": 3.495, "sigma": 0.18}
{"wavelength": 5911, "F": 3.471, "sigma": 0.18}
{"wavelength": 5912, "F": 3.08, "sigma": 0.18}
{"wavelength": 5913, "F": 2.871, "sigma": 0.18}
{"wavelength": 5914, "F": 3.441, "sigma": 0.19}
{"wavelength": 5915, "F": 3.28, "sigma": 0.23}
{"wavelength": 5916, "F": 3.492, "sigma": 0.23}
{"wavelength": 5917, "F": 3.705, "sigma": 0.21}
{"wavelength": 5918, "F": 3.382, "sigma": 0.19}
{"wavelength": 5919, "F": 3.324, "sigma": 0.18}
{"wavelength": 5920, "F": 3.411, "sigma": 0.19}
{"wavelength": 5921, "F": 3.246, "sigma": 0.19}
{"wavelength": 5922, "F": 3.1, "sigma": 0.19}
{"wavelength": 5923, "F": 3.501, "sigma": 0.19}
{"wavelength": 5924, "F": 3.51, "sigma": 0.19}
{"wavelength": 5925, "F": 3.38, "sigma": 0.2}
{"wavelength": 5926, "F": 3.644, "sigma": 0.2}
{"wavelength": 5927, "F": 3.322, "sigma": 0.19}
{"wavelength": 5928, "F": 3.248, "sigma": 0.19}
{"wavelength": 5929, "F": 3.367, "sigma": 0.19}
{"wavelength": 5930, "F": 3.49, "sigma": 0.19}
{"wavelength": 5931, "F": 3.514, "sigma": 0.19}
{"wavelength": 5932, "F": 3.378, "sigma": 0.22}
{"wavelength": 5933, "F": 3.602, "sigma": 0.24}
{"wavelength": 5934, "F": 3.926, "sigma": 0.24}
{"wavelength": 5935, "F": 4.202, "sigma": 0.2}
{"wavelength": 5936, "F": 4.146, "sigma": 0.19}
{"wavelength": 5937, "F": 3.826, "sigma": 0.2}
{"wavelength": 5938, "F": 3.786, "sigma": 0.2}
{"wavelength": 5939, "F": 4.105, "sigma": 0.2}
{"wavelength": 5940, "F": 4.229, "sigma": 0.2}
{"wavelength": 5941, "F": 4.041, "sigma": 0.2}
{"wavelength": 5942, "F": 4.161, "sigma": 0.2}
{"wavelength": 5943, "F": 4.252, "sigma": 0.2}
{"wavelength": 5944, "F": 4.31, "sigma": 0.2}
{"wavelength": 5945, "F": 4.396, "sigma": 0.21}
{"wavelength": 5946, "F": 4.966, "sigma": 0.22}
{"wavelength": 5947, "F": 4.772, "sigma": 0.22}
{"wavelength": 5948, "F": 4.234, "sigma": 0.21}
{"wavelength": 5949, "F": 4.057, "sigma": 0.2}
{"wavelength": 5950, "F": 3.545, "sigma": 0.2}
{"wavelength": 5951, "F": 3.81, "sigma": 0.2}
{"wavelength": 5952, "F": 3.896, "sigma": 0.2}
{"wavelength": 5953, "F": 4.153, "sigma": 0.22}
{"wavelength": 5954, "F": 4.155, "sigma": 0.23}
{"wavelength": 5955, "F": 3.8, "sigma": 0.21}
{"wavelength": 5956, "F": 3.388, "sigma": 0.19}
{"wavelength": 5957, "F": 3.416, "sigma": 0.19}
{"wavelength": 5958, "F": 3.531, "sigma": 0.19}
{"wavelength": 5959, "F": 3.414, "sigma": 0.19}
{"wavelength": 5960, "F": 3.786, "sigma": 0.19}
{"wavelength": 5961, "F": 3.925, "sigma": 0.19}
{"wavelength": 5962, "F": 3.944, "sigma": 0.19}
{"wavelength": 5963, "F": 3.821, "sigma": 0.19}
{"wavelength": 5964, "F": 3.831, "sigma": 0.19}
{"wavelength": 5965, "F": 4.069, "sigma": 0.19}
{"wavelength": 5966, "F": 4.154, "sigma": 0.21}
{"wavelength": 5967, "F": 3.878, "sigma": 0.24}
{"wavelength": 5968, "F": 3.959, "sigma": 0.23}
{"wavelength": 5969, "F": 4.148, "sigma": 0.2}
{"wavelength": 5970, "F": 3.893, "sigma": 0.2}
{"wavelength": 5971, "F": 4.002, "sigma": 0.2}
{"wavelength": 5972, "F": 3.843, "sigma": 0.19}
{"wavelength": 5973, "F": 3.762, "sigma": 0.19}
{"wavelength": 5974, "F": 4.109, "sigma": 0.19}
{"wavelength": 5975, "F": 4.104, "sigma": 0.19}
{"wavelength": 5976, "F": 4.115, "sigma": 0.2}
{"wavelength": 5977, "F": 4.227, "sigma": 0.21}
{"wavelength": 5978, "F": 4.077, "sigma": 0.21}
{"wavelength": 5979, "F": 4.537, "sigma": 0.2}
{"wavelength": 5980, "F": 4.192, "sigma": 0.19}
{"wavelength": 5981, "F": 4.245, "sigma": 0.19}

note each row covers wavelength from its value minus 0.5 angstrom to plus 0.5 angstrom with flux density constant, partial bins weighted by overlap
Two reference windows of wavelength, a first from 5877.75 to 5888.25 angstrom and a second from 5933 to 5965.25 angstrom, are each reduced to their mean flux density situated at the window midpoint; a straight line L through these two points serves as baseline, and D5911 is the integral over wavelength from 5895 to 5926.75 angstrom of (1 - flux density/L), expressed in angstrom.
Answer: 3.2 angstrom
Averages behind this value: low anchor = 2.65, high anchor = 3.99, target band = 2.91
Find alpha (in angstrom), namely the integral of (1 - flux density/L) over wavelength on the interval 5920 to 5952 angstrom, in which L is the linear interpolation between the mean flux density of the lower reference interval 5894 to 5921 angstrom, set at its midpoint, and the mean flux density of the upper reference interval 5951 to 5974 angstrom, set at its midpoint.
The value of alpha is -4.8 angstrom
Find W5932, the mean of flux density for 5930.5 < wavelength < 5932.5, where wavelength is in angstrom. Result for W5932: 3.45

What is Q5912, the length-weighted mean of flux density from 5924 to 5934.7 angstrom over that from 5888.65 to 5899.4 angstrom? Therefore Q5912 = 2.1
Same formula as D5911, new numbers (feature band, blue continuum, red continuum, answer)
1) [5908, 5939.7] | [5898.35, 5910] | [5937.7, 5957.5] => -2.08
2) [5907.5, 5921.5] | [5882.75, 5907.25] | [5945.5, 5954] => -2.32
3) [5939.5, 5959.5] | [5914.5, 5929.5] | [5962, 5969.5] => -1.45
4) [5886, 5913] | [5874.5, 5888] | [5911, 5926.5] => 7.97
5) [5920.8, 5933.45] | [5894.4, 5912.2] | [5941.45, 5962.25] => -0.73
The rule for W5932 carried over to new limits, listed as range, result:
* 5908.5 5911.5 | 3.34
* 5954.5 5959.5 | 3.51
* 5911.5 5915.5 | 3.17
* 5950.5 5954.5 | 4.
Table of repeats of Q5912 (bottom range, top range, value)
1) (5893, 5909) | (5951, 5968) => 1.70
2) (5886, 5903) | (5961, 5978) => 2.21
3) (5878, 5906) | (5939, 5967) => 1.81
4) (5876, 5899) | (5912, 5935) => 1.53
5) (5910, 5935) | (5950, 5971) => 1.12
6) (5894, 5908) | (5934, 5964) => 1.78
